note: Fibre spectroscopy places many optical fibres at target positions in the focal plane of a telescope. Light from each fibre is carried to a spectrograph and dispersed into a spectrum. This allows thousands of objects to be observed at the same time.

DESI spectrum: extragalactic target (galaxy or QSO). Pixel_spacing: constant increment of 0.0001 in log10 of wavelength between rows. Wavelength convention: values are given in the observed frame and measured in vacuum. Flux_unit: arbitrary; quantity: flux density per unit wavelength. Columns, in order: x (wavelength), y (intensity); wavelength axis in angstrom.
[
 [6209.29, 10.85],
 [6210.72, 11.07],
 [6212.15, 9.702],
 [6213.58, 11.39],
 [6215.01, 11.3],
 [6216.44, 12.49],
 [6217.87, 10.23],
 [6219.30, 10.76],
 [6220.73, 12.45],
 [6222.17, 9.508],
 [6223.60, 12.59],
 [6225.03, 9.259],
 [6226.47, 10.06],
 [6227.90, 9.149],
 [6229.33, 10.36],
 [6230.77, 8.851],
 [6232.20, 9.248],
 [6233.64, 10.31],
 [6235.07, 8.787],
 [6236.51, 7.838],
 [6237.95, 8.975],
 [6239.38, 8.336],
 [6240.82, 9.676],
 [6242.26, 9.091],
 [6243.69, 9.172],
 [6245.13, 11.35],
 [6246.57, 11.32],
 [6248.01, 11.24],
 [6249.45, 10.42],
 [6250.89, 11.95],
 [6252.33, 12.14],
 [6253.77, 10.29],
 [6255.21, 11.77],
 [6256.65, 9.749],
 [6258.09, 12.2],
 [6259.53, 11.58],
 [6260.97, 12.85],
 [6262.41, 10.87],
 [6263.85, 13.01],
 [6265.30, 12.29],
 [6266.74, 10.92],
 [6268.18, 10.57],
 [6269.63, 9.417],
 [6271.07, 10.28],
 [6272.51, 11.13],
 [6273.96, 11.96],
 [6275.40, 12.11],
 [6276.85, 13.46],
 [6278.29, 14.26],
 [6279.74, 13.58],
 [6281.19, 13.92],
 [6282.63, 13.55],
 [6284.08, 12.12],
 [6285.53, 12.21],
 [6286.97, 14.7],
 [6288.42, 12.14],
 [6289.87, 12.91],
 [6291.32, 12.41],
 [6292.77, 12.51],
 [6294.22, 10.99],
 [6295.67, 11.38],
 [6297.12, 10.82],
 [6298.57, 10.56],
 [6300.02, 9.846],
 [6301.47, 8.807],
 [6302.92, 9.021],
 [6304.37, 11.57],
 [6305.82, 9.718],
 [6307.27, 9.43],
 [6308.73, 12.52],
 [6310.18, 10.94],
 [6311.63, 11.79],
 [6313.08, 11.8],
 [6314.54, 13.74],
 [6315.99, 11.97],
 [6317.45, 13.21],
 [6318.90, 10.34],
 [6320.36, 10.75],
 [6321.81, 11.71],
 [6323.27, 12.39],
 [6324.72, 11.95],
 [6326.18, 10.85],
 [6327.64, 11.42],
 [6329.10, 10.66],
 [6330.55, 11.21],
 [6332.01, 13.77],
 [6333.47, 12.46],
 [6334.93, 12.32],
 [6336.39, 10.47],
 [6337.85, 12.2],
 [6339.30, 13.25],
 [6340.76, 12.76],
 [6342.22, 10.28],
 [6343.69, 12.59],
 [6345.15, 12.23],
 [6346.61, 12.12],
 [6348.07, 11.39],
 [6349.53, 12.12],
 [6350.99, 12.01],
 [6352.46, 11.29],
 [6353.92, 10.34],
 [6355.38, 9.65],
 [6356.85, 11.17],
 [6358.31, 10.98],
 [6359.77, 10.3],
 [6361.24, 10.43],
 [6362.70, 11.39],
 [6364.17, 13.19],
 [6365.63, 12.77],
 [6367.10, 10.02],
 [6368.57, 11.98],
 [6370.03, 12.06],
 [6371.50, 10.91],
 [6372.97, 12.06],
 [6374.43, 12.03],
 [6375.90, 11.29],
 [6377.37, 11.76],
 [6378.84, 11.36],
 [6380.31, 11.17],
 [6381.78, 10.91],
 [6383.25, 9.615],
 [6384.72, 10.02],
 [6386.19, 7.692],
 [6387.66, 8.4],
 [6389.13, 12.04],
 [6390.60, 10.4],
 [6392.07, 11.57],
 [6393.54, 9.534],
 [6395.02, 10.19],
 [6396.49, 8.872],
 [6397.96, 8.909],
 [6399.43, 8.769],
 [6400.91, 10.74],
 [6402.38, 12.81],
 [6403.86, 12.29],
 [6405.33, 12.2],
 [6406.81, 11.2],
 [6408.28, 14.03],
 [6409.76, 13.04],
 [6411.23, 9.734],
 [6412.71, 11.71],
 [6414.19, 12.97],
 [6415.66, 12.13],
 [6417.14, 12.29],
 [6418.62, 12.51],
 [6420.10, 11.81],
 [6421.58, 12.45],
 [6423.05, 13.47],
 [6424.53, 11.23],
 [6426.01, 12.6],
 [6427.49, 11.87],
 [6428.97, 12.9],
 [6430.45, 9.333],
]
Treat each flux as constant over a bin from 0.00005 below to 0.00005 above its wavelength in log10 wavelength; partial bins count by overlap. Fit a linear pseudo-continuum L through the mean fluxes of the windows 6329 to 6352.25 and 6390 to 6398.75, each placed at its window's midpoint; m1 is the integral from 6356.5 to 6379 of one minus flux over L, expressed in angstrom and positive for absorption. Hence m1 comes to -1.1 angstrom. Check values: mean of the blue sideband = 12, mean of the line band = 11.5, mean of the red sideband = 9.9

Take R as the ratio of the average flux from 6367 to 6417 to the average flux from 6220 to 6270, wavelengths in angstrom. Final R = 1.1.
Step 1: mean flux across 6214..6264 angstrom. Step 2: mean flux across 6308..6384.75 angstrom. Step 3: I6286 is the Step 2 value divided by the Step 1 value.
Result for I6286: 1.10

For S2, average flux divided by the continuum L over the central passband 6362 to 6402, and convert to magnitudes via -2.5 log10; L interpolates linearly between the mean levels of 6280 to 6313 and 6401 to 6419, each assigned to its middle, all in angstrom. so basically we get 0.12 mag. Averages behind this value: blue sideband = 11.6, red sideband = 12.2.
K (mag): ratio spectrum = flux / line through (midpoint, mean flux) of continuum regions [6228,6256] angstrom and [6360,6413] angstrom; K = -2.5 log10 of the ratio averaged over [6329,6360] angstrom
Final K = -0.090 mag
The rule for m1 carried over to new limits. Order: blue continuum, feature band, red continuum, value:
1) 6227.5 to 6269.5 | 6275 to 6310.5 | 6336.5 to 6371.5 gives -2.9 angstrom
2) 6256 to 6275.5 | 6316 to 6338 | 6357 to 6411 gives -1.1 angstrom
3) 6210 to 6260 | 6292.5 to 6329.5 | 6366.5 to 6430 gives -1.2 angstrom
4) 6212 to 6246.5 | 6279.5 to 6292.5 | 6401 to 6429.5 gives -2.8 angstrom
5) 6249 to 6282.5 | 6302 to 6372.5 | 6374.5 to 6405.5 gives -3.0 angstrom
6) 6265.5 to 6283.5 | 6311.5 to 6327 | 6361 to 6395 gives -0.3 angstrom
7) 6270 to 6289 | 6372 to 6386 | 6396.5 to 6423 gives 1.1 angstrom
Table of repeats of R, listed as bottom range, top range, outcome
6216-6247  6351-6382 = 1.14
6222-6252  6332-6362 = 1.17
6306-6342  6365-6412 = 0.93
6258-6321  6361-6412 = 0.94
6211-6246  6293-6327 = 1.11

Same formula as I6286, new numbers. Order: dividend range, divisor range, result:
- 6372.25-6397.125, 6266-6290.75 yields 0.86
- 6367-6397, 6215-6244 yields 1.08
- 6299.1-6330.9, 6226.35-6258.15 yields 1.11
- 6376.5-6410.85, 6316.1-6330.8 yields 0.94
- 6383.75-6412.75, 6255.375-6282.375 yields 0.90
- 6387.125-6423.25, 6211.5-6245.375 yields 1.13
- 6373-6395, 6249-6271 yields 0.94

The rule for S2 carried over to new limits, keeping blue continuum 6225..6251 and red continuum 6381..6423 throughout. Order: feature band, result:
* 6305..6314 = -0.080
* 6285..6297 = -0.211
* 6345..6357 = -0.068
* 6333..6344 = -0.141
